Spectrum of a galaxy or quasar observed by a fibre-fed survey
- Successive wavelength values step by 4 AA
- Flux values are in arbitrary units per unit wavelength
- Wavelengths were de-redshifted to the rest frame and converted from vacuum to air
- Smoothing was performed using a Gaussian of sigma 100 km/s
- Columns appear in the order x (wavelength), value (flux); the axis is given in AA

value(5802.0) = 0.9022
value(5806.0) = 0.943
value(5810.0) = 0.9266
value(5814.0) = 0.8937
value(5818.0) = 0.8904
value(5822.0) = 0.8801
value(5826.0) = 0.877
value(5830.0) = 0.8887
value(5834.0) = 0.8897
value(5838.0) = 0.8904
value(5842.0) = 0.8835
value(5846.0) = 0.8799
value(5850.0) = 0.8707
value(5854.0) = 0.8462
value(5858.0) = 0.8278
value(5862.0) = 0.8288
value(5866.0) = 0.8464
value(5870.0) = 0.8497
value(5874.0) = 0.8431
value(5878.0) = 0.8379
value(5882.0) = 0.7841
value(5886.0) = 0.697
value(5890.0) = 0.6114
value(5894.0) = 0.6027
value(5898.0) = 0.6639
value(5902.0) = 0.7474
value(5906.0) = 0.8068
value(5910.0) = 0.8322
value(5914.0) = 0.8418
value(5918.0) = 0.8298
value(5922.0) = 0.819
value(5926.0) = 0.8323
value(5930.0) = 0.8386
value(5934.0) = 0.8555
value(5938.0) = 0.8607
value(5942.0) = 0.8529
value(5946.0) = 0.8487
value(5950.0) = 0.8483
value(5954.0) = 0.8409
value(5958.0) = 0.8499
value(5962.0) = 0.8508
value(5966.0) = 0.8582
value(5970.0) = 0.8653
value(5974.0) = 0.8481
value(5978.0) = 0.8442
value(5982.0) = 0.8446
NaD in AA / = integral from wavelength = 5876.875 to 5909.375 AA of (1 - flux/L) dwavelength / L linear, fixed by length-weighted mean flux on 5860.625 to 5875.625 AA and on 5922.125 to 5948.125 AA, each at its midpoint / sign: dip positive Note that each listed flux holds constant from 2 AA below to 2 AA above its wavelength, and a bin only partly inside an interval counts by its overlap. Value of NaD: 4.8 AA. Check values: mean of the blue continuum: 0.843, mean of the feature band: 0.72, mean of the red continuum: 0.846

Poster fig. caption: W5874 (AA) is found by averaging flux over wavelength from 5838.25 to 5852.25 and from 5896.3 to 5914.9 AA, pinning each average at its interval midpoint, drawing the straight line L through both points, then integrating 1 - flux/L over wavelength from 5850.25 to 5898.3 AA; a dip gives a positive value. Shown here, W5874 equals 3.1 AA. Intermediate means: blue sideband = 0.879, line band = 0.777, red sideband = 0.777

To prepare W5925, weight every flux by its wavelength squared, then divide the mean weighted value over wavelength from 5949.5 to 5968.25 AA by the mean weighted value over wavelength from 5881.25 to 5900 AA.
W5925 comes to 1.31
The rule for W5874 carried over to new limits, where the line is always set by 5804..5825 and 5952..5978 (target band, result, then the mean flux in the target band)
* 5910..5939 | 0.92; 0.838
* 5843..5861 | 0.72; 0.856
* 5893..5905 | 2.56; 0.688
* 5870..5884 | 0.91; 0.826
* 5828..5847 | 0.22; 0.887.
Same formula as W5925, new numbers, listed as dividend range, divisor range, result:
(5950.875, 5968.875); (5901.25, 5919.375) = 1.06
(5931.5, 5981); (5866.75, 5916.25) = 1.14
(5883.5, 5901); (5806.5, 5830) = 0.75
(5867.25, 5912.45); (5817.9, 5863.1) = 0.88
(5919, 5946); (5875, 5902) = 1.21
